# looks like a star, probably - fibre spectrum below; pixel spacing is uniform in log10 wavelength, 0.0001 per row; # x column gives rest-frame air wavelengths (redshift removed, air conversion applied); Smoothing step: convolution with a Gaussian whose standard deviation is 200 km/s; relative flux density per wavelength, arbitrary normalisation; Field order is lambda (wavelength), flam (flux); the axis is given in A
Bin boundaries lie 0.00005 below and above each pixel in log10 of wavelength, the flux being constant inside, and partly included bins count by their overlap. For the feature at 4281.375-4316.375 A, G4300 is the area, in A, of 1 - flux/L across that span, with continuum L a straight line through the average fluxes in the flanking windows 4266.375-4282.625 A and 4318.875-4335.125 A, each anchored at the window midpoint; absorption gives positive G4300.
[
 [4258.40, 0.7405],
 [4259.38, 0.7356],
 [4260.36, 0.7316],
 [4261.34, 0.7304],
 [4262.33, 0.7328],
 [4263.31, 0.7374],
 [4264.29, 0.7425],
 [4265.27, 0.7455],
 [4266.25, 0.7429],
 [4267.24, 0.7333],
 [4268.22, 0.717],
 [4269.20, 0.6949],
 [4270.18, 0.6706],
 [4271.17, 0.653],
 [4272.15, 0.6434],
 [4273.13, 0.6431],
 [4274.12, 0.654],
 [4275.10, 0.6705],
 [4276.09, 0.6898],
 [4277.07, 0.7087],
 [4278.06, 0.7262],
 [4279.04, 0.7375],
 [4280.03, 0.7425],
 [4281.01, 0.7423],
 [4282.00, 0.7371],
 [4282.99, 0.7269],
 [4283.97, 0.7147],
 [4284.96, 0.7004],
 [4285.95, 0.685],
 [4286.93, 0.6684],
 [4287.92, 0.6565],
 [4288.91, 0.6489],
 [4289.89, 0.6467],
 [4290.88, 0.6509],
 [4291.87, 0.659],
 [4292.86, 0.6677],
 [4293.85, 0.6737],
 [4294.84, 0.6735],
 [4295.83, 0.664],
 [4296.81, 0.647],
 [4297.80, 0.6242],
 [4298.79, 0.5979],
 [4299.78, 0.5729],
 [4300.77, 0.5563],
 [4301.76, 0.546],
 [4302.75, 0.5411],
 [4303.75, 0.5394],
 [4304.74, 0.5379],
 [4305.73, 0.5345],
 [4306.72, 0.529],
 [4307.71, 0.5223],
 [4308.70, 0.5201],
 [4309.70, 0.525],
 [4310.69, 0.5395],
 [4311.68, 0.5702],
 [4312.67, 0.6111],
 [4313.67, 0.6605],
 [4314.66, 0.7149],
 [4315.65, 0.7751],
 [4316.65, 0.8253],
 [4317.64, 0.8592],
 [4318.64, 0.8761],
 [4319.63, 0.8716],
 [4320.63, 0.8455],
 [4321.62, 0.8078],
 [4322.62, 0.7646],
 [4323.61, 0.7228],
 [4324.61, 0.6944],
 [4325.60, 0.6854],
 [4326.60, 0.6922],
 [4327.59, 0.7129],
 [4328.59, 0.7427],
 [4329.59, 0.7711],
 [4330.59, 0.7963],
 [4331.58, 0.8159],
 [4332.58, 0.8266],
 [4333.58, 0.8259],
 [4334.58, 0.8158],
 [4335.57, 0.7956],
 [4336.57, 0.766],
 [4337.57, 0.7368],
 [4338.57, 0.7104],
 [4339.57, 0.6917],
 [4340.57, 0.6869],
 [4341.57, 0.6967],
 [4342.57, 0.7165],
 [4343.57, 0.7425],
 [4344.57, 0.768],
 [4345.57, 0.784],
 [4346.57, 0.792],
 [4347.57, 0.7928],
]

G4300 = 5.2 A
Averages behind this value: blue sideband 0.699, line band 0.625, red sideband 0.777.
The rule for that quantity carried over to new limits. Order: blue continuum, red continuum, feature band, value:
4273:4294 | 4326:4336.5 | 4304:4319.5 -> 2.07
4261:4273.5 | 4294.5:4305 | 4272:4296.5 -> -1.51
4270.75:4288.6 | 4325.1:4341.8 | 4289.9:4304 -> 1.87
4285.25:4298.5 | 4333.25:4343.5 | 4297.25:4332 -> 1.51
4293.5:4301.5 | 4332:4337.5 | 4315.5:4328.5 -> -0.71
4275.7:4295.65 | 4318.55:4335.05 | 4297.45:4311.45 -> 3.49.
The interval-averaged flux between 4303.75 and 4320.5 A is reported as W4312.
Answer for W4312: 0.655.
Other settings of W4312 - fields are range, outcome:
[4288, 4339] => 0.684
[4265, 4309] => 0.652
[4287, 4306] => 0.615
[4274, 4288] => 0.707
